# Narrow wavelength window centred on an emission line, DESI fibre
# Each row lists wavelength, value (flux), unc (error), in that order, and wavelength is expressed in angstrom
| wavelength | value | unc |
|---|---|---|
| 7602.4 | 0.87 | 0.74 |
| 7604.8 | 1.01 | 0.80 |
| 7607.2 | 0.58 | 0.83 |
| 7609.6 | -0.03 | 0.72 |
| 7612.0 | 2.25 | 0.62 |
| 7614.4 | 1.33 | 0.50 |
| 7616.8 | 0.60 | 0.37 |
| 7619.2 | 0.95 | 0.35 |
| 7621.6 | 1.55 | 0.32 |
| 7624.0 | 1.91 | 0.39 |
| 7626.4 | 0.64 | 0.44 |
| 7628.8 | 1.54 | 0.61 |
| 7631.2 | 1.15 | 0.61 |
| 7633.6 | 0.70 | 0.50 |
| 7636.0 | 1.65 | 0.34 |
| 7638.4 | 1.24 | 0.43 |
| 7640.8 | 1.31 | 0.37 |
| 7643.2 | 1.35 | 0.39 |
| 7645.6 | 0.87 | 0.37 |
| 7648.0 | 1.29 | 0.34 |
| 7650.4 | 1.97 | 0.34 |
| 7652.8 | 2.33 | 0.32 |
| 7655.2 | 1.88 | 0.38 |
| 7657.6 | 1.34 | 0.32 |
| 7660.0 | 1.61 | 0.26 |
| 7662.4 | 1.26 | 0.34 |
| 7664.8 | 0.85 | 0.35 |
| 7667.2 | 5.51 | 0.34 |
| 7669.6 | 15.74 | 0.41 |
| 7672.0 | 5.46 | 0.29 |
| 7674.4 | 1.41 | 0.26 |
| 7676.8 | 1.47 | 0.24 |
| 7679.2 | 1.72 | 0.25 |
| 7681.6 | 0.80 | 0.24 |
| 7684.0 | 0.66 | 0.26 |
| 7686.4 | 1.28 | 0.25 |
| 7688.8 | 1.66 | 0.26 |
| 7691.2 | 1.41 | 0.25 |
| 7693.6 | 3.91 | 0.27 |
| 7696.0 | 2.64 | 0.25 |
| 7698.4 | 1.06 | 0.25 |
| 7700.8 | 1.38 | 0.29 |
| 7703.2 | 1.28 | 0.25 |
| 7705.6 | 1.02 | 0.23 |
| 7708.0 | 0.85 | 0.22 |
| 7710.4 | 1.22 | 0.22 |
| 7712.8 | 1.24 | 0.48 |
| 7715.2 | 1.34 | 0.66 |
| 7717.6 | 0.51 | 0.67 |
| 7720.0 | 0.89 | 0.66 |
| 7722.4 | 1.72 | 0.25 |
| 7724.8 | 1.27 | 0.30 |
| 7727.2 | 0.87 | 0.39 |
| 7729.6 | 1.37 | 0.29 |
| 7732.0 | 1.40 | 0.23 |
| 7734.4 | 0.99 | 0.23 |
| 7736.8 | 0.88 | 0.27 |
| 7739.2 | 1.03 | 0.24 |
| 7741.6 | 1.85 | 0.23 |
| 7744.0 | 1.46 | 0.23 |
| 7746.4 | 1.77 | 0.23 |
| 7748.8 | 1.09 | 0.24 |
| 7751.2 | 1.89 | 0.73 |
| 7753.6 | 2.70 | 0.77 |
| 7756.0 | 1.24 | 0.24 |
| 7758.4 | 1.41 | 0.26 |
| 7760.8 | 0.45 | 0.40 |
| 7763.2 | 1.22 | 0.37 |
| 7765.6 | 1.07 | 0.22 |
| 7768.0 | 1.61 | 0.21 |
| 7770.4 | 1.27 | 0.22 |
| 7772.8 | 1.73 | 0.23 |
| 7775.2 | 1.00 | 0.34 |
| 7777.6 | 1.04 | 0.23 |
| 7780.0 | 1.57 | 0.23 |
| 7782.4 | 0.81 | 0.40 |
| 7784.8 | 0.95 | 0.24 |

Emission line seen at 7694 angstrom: [N II] 6583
